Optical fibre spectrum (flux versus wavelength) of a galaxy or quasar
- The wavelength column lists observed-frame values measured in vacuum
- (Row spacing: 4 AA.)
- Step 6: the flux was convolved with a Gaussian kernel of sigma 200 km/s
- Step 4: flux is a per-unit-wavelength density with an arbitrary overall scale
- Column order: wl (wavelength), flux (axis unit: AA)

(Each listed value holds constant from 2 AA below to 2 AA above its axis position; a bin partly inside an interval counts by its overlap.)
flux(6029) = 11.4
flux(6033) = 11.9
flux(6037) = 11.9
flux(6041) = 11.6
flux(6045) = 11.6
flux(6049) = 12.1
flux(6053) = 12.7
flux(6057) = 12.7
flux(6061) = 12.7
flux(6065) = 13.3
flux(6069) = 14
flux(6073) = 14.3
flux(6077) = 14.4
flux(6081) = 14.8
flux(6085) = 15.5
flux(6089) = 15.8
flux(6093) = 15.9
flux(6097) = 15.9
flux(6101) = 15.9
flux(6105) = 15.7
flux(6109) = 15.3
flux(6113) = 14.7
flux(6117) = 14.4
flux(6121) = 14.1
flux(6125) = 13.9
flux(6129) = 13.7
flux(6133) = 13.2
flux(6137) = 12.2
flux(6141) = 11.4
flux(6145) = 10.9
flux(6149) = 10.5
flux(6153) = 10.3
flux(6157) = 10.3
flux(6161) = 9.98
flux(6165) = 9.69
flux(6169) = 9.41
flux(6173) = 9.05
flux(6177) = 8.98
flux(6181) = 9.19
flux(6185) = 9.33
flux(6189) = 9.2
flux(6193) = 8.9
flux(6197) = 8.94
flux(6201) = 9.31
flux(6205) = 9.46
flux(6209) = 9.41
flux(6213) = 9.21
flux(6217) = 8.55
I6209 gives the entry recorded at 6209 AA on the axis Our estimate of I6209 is 9.41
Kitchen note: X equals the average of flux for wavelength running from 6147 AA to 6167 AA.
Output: 10.2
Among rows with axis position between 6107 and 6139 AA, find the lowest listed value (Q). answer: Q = 12.2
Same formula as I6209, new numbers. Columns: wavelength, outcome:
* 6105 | 15.7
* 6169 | 9.41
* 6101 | 15.9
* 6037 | 11.9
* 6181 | 9.19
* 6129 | 13.7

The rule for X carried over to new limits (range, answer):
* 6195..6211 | 9.28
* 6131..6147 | 11.9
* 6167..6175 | 9.23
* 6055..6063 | 12.7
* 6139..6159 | 10.7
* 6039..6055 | 12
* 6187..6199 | 9.01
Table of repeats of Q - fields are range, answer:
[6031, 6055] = 11.6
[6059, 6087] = 12.7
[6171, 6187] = 8.98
